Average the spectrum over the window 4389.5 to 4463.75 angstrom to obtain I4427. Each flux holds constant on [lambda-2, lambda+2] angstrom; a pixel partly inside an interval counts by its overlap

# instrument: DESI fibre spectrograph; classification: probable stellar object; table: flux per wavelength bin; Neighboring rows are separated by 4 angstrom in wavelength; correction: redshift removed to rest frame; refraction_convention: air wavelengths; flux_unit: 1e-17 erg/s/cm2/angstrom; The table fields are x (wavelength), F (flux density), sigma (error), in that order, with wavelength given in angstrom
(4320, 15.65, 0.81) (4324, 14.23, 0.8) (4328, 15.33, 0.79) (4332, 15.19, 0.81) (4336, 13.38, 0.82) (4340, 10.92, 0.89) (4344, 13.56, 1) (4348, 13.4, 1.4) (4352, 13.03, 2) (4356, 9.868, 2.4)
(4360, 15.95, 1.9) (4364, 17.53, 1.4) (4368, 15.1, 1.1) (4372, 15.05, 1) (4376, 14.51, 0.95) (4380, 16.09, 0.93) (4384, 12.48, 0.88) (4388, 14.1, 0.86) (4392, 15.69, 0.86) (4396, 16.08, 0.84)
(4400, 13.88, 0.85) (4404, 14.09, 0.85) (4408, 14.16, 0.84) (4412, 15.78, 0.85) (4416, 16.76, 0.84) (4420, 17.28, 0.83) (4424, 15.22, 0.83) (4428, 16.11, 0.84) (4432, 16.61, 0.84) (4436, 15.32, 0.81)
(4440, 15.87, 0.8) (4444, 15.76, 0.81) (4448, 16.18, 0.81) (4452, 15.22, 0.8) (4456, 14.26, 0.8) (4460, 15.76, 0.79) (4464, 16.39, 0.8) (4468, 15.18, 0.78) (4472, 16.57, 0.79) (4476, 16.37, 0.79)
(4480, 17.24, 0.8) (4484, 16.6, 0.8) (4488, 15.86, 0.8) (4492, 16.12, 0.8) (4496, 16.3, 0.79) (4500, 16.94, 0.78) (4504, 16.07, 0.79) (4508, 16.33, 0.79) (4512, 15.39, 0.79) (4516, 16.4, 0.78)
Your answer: 15.6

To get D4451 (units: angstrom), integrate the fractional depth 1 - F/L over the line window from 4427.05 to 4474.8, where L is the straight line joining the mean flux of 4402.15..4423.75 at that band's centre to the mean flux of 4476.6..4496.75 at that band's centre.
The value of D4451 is 0.7 angstrom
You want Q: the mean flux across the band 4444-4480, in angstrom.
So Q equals 15.8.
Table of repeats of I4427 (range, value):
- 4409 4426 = 16.1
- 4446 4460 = 15.3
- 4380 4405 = 14.5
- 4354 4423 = 15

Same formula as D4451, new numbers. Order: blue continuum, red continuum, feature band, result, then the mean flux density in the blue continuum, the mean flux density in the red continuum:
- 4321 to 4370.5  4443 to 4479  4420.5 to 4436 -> -0.8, 14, 15.8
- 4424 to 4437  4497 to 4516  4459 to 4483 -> -0.3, 15.9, 16.2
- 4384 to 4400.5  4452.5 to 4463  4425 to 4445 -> -1.2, 14.7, 15.2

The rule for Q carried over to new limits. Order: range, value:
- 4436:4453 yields 15.7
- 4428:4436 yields 16.2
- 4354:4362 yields 12.9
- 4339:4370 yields 13.8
